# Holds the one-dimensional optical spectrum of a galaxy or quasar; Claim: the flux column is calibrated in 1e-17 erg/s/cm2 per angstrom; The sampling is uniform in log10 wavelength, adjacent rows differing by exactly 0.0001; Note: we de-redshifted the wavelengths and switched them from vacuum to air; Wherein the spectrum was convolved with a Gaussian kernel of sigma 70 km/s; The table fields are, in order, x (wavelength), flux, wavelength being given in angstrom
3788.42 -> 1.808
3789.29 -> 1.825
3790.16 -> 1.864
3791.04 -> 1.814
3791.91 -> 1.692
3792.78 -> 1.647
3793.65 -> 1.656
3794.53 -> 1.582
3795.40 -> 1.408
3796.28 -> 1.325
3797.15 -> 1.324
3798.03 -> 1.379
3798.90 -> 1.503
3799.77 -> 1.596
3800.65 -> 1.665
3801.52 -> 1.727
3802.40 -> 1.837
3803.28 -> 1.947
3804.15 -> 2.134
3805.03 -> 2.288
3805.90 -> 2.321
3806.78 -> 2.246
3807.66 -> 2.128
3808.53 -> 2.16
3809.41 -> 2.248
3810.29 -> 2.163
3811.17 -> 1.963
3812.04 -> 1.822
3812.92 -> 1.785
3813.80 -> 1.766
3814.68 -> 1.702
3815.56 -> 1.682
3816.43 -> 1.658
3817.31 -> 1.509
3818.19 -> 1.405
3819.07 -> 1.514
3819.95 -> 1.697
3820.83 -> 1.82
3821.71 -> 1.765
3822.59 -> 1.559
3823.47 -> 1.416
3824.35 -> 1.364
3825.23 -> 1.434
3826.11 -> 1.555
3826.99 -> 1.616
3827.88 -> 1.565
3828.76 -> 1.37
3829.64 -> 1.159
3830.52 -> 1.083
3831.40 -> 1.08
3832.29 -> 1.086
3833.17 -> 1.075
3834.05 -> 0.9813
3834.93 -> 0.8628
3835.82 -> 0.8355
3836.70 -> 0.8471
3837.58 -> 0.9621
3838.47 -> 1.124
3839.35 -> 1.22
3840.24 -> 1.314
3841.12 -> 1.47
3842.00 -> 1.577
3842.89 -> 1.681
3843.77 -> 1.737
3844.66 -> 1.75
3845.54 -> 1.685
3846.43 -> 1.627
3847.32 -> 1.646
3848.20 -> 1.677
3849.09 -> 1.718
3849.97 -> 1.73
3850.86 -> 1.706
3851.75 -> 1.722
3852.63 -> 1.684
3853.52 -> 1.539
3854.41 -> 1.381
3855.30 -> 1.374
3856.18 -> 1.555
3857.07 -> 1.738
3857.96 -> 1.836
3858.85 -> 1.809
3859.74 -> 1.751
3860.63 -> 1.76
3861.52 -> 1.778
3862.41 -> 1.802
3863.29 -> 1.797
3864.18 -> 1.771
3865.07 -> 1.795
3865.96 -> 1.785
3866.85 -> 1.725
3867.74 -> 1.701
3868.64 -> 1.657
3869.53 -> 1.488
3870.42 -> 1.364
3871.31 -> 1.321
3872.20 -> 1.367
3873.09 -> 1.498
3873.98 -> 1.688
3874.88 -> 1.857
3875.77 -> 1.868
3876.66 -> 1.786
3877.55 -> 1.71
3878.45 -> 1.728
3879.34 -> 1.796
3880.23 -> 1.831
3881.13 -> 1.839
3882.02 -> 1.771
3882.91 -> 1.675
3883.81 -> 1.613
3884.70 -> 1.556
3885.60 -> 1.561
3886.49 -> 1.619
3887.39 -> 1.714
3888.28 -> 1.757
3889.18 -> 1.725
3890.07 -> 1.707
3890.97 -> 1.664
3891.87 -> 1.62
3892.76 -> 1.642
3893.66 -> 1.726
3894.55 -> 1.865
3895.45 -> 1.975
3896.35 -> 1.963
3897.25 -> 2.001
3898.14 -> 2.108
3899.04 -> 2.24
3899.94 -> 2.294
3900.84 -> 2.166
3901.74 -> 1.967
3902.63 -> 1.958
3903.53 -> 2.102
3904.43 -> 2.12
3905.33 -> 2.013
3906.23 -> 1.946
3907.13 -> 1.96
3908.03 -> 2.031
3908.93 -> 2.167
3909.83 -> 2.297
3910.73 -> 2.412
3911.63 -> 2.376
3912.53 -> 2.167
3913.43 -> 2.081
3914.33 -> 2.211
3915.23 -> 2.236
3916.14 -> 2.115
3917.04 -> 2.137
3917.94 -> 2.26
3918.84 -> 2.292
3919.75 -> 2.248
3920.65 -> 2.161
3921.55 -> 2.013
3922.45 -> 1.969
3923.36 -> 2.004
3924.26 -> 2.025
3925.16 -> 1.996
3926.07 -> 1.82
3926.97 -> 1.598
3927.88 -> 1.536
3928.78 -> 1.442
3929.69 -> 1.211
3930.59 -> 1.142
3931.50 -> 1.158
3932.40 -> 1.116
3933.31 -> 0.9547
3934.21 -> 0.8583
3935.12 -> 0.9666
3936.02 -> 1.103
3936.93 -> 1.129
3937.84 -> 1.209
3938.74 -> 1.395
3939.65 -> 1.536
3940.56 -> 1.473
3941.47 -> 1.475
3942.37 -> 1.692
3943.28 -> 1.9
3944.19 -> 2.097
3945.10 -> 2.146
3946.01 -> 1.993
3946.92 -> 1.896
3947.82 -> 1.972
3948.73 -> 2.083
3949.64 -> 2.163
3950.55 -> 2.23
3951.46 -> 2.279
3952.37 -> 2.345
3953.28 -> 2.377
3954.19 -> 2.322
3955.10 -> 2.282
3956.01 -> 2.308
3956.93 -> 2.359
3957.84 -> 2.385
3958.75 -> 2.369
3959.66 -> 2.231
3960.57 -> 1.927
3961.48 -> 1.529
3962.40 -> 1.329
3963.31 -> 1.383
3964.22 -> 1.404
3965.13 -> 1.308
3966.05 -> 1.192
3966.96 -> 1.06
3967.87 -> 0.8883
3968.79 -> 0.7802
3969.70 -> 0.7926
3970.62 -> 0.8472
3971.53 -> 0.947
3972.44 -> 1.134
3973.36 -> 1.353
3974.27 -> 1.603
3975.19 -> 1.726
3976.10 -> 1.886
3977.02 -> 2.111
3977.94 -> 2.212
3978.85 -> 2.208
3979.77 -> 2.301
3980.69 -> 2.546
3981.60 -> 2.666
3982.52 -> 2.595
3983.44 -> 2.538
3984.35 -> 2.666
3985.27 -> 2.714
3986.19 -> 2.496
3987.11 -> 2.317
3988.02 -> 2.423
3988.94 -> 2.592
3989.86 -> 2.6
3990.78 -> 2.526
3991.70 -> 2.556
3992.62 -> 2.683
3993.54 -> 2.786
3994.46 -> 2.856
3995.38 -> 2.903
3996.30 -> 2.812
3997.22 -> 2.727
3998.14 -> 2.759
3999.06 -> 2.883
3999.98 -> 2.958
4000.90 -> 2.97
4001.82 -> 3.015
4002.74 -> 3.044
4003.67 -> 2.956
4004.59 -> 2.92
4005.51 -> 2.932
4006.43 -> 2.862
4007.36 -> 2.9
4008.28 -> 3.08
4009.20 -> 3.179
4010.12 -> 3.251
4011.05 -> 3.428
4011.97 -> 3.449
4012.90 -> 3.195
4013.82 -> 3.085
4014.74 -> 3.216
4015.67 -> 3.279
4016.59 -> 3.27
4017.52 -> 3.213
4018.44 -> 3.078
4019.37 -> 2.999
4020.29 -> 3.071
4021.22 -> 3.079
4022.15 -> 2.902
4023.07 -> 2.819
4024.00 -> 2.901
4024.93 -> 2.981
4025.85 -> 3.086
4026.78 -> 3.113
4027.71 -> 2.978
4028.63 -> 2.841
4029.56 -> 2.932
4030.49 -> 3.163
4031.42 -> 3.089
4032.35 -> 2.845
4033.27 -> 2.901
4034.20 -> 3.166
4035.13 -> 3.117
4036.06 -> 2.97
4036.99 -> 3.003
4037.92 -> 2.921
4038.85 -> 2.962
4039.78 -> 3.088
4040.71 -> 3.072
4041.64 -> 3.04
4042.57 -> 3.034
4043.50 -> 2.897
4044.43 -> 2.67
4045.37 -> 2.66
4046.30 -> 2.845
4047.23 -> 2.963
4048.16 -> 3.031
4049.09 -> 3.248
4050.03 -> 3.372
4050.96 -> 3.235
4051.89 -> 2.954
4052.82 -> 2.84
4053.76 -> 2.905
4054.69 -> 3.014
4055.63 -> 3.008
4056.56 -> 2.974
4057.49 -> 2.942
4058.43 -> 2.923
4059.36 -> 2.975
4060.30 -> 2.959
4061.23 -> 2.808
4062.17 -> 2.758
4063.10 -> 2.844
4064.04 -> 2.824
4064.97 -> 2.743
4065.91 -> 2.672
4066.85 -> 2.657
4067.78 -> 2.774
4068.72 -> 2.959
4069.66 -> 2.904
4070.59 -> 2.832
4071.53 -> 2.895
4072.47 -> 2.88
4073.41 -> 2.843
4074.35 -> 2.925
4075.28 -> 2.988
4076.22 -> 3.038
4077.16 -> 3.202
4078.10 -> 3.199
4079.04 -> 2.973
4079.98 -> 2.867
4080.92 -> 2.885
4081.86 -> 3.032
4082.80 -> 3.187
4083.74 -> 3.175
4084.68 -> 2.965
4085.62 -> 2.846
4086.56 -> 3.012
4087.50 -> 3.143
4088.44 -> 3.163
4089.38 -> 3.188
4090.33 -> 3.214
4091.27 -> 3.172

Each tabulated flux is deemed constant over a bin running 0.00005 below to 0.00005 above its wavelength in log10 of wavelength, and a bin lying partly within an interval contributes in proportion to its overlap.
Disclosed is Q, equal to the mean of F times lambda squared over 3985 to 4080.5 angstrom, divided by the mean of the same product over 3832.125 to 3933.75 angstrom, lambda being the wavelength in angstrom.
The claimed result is 1.8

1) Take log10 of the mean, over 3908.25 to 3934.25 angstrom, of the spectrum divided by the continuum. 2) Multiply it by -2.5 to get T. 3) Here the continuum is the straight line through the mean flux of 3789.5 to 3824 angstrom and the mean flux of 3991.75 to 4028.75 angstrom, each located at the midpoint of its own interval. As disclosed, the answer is 0.29 mag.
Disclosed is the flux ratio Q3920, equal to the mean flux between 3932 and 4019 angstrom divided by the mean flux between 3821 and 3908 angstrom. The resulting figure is 1.4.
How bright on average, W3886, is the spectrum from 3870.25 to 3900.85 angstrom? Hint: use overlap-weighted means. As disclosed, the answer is 1.76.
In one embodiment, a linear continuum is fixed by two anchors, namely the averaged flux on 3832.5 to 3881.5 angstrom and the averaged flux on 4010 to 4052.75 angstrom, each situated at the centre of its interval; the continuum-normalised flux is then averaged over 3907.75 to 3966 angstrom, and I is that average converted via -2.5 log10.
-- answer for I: 0.20 mag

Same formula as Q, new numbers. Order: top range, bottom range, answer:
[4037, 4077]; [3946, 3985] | 1.63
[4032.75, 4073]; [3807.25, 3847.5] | 2.18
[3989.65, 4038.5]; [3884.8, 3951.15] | 1.71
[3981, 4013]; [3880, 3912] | 1.55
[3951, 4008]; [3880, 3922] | 1.17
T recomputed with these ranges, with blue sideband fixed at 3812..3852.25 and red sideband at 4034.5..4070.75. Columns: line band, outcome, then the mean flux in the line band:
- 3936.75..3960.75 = 0.13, 2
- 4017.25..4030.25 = -0.10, 3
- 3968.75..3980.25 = 0.48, 1.56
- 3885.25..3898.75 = 0.05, 1.78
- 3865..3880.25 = 0.05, 1.66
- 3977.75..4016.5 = -0.10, 2.82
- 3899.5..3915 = -0.09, 2.14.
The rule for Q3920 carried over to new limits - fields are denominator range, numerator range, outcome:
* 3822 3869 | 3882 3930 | 1.30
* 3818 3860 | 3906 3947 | 1.22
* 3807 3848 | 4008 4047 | 2.01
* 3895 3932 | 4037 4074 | 1.46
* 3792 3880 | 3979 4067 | 1.81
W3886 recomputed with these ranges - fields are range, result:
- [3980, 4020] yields 2.88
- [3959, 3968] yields 1.47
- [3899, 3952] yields 1.85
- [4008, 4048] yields 3.04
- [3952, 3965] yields 2.02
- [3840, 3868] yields 1.68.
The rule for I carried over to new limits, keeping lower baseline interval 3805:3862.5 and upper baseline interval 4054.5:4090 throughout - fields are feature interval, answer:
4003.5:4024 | -0.18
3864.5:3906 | 0.06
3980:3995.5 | -0.06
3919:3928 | 0.07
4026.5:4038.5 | -0.11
